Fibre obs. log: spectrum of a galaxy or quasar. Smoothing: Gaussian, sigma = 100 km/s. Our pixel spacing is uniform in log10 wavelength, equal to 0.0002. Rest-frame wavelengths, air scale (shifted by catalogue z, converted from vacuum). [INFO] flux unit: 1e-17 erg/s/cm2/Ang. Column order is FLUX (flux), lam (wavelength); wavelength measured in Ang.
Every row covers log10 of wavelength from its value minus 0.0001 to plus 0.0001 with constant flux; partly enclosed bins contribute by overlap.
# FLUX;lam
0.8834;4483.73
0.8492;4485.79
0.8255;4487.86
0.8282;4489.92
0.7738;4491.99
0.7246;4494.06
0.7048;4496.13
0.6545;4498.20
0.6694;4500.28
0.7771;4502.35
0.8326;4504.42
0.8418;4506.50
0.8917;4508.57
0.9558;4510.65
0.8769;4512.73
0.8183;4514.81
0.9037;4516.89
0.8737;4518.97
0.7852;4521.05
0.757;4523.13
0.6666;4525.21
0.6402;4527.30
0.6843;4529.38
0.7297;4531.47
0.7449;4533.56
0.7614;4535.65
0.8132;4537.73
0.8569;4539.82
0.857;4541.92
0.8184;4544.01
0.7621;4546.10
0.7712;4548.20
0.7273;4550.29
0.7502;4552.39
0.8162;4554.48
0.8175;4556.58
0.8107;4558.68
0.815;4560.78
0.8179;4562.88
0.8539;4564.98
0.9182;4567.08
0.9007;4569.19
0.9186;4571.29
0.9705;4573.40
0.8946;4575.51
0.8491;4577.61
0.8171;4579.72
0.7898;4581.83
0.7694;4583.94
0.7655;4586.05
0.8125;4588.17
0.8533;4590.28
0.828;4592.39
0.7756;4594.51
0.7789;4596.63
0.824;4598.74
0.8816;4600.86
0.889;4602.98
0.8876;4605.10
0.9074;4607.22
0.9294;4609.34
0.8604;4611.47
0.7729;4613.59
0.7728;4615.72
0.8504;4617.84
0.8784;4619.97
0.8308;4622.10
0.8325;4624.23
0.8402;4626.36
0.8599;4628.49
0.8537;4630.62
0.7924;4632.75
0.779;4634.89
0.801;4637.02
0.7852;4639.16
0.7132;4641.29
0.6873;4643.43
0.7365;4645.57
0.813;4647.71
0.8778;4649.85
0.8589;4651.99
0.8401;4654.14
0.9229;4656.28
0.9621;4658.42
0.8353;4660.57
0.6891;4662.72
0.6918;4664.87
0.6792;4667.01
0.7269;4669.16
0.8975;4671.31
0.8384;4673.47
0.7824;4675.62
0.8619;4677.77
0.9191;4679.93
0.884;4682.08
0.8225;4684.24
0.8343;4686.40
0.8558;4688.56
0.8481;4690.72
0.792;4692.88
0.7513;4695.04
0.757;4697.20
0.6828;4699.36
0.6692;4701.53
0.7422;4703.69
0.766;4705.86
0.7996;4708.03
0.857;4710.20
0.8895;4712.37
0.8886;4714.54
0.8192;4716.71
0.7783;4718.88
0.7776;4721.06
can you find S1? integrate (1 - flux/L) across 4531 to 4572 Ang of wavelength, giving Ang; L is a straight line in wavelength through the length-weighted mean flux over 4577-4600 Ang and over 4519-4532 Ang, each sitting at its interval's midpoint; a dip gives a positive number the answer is -3.0 Ang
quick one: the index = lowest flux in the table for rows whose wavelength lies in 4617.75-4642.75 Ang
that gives 0.7132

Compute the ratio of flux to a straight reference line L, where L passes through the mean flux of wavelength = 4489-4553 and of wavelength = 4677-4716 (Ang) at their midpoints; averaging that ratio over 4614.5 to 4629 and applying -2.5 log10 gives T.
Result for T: -0.049 mag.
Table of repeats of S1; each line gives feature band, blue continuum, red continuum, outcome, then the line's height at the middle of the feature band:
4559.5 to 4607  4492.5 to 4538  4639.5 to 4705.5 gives -3.7 Ang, 0.786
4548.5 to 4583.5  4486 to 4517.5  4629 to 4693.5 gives -1.3 Ang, 0.808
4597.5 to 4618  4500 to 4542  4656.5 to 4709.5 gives -1.5 Ang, 0.798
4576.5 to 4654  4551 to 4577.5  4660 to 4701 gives 0.7 Ang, 0.829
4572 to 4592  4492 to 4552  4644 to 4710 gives -1.2 Ang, 0.79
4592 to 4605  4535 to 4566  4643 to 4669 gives -0.5 Ang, 0.802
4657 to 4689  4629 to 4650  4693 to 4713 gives -1.9 Ang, 0.774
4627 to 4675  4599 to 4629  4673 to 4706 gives 1.5 Ang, 0.829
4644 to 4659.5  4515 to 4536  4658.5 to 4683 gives -1.0 Ang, 0.8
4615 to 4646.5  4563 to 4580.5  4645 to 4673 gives 1.3 Ang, 0.836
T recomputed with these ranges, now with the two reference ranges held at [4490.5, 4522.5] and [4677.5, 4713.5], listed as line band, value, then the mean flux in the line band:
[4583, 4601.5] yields 0.00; 0.808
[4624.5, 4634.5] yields -0.03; 0.832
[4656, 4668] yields 0.02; 0.789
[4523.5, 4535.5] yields 0.15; 0.702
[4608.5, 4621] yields -0.05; 0.842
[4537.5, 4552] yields 0.01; 0.797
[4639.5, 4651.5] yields 0.05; 0.772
